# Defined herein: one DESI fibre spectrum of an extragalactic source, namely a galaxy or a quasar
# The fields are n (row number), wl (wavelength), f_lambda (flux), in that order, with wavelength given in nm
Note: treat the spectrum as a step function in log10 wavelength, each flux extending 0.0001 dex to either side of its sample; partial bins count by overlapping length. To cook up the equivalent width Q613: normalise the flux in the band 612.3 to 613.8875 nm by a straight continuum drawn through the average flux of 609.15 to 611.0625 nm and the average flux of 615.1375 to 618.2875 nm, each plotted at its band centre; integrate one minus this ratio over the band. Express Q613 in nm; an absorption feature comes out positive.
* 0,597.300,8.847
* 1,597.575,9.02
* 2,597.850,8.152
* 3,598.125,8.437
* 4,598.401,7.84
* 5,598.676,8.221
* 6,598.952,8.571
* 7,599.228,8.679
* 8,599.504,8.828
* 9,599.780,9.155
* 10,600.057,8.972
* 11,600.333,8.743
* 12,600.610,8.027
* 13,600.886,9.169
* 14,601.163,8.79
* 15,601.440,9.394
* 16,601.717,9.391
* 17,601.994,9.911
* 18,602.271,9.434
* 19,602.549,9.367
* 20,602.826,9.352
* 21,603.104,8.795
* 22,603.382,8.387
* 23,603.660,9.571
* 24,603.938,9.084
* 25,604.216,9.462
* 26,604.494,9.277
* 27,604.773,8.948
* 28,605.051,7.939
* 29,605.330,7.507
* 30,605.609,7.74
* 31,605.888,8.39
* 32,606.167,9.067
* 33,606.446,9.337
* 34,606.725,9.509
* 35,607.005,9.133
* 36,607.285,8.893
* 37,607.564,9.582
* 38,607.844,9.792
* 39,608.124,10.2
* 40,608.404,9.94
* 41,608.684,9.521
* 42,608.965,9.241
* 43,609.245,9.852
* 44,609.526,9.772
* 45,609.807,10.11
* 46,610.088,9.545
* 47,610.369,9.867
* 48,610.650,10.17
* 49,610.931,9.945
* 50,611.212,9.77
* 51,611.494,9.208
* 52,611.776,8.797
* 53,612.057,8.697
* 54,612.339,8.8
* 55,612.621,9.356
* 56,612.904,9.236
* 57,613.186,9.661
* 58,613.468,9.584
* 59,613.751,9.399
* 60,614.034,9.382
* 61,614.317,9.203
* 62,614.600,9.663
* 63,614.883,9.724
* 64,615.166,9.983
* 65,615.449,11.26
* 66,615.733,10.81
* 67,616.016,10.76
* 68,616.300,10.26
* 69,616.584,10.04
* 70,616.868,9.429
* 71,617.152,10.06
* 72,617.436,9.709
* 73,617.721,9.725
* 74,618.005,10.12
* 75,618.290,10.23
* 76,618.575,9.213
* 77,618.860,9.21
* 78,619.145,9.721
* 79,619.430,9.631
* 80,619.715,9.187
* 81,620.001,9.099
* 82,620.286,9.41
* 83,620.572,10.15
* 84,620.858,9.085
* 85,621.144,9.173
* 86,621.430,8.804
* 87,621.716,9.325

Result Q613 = 0.10 nm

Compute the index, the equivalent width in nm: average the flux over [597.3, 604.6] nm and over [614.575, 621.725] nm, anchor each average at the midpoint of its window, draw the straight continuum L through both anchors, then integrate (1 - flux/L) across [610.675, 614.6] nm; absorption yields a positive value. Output 0.06 nm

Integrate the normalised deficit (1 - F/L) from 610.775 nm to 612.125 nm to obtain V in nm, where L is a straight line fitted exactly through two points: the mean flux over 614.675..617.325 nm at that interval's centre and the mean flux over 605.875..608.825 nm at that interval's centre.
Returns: 0.07 nm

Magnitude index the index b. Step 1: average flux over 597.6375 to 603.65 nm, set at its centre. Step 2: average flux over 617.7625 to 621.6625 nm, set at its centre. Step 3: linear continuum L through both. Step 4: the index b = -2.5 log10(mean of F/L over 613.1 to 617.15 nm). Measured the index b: -0.07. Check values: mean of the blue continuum 8.86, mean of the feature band 9.95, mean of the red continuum 9.47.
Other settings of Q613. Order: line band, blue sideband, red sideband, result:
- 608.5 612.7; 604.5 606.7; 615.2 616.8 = -0.02 nm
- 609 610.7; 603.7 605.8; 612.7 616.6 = -0.10 nm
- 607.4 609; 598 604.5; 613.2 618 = -0.05 nm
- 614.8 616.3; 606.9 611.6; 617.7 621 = -0.14 nm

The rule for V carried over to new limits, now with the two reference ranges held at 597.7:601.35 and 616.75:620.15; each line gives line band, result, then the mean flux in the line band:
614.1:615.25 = -0.024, 9.61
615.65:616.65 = -0.104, 10.5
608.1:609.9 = -0.132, 9.77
